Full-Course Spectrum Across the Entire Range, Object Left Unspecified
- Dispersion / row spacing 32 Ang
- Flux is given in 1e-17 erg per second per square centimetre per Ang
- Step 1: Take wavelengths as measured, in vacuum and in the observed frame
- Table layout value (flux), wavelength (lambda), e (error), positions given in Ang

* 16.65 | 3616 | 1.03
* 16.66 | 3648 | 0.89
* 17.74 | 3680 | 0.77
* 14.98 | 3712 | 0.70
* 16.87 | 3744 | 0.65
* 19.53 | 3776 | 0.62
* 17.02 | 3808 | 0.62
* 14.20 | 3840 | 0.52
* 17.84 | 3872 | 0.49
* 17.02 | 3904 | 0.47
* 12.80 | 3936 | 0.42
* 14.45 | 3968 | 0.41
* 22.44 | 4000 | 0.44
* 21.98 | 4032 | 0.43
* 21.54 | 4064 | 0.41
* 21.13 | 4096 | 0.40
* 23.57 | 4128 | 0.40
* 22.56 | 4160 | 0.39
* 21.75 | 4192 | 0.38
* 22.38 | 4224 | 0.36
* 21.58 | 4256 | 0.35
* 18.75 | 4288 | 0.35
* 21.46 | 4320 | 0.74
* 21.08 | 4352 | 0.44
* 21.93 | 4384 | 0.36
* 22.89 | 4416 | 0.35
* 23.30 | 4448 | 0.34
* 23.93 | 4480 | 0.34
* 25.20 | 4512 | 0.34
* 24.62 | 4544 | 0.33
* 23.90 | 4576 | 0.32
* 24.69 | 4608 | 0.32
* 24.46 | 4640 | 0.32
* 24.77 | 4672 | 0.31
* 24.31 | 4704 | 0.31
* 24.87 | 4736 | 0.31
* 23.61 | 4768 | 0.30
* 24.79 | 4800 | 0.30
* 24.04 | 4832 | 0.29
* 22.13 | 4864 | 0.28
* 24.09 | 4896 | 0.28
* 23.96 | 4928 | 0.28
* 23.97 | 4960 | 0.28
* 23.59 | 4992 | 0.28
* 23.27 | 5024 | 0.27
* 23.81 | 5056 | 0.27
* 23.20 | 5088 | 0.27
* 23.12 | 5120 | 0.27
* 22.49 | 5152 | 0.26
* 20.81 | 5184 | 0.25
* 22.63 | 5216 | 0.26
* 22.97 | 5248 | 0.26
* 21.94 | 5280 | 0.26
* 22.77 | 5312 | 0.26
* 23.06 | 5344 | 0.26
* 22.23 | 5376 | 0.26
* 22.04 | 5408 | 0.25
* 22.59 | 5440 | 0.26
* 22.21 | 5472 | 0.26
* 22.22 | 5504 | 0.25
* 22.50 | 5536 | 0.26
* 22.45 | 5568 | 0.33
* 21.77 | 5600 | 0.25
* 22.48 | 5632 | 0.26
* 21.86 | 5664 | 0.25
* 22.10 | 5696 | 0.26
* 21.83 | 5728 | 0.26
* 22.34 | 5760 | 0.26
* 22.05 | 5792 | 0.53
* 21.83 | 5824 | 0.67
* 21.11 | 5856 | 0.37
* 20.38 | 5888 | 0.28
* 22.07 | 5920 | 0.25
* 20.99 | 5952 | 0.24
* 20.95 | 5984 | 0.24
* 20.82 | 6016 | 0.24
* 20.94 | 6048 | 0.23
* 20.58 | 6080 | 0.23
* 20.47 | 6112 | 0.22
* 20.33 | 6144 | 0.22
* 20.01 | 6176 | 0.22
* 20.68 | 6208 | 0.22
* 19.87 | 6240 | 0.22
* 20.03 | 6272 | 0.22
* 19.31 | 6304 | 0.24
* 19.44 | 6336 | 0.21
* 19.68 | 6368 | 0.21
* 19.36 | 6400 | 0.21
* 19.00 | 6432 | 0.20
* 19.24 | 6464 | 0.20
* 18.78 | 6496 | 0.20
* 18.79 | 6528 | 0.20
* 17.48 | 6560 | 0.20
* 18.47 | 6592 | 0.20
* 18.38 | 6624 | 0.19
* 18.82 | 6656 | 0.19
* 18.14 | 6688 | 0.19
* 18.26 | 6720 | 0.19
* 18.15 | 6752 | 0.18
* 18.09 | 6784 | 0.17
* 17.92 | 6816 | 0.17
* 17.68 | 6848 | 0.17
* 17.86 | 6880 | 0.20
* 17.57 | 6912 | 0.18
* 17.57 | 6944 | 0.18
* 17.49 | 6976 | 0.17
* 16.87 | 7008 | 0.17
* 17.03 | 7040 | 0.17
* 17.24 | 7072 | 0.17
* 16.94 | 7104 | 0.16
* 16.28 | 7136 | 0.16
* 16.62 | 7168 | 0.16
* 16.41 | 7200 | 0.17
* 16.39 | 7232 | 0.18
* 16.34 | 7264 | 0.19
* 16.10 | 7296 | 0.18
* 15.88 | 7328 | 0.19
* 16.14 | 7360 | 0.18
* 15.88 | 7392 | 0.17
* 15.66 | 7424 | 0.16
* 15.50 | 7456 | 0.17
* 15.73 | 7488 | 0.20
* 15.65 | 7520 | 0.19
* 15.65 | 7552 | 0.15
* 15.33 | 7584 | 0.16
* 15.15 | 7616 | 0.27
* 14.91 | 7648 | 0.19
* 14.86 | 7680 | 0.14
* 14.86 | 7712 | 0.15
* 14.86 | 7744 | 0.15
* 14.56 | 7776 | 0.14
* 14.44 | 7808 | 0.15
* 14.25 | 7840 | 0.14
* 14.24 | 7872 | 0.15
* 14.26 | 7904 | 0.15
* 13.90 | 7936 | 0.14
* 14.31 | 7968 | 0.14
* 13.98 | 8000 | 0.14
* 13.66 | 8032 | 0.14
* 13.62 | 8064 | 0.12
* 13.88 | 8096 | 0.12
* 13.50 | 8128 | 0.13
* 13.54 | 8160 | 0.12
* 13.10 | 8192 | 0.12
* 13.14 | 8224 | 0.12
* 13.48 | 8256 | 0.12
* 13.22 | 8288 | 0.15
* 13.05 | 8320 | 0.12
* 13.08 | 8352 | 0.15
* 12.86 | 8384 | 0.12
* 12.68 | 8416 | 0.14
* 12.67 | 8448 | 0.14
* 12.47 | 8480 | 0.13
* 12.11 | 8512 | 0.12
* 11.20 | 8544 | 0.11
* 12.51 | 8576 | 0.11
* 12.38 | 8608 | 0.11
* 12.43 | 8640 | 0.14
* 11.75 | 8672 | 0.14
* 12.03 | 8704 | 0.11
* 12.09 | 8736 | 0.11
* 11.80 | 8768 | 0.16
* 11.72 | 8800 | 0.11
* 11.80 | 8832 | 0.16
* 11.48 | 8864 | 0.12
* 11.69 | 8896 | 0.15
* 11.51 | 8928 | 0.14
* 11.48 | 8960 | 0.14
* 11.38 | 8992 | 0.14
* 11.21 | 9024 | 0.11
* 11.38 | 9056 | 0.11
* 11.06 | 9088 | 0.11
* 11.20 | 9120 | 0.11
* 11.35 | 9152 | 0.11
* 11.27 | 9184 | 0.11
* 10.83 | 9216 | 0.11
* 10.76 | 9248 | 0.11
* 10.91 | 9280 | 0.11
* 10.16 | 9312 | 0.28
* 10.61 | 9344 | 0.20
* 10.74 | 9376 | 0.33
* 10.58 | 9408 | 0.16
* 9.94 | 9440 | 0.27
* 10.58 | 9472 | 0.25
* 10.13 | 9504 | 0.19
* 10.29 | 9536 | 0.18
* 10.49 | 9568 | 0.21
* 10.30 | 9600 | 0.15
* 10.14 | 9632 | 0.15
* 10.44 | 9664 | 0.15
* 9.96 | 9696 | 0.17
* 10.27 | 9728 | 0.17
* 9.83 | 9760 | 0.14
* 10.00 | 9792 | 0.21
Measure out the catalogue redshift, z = 0.000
